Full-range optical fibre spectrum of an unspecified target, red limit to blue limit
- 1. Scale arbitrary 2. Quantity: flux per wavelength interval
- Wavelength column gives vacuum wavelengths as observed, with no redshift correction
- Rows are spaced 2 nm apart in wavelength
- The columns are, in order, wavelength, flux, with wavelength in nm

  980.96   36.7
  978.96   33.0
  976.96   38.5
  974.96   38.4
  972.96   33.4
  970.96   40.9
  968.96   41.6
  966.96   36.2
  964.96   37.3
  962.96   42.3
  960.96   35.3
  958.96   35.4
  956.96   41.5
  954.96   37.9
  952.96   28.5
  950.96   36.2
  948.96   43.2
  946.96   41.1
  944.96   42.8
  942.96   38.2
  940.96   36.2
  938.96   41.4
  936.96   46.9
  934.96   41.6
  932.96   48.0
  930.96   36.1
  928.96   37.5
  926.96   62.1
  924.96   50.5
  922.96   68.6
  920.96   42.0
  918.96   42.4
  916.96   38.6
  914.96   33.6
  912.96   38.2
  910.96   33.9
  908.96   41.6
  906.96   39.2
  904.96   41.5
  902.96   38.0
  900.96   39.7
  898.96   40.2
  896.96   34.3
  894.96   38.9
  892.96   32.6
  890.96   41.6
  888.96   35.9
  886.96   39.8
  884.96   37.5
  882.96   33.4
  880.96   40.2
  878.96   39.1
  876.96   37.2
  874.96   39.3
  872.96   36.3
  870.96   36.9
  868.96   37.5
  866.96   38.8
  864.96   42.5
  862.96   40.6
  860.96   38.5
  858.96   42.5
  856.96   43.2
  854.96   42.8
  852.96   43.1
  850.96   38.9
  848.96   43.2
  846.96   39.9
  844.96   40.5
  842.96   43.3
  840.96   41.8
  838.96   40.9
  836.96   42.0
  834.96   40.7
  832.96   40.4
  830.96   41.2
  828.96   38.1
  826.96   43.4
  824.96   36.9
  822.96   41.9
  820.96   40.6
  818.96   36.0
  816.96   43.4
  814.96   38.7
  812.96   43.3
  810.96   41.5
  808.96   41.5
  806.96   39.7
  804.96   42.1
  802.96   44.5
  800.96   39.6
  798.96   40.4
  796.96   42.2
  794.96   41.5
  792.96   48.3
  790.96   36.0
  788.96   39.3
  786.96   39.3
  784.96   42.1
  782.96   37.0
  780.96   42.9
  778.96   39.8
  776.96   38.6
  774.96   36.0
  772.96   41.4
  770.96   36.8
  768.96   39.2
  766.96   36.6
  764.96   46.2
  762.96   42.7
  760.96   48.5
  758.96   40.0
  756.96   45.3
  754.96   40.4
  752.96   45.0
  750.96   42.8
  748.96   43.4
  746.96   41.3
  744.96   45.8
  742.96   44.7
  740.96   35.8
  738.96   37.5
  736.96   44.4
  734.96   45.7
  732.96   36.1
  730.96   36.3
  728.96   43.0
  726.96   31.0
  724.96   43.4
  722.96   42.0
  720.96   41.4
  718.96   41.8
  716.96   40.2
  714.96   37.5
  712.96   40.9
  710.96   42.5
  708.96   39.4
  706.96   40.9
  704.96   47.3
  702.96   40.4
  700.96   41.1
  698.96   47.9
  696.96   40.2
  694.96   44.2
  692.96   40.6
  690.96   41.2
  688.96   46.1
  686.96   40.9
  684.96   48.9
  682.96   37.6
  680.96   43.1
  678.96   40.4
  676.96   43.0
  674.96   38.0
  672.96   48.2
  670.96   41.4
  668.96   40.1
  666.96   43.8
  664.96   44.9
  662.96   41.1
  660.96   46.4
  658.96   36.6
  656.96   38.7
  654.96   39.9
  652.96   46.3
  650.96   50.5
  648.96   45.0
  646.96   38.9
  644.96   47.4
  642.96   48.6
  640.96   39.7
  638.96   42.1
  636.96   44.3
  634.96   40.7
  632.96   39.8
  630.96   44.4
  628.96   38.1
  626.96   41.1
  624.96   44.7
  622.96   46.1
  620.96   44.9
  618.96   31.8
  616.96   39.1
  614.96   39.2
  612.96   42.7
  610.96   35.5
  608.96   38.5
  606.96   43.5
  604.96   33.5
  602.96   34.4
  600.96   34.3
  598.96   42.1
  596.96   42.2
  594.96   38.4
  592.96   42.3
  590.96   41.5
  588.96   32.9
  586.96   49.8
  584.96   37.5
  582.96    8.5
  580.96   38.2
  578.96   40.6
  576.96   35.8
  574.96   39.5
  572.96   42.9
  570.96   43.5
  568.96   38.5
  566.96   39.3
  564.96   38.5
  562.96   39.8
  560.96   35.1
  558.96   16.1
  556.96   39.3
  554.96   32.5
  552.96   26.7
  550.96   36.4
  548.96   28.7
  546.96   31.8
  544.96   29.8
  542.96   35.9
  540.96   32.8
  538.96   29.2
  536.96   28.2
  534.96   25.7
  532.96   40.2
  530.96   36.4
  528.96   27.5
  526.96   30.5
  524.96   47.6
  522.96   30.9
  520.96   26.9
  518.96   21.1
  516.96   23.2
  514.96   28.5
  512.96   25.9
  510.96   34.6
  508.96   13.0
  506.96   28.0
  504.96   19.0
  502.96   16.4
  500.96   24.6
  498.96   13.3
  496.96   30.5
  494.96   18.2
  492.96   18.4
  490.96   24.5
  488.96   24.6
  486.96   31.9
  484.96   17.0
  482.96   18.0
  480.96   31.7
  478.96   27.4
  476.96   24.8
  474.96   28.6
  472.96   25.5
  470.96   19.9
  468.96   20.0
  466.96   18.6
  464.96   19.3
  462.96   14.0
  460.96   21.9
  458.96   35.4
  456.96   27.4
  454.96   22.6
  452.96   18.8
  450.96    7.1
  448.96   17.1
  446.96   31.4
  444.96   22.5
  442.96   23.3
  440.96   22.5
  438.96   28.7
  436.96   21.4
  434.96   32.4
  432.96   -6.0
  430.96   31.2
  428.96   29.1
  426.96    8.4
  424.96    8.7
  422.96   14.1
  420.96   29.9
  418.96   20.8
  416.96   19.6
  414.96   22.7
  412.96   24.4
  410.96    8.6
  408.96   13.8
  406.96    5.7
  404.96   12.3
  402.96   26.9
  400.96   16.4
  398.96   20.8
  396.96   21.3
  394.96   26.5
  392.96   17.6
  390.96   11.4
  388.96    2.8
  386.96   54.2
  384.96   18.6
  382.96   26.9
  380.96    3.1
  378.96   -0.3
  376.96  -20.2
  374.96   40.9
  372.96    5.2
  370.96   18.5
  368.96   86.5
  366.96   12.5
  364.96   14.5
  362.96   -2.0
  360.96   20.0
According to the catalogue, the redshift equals 0.407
